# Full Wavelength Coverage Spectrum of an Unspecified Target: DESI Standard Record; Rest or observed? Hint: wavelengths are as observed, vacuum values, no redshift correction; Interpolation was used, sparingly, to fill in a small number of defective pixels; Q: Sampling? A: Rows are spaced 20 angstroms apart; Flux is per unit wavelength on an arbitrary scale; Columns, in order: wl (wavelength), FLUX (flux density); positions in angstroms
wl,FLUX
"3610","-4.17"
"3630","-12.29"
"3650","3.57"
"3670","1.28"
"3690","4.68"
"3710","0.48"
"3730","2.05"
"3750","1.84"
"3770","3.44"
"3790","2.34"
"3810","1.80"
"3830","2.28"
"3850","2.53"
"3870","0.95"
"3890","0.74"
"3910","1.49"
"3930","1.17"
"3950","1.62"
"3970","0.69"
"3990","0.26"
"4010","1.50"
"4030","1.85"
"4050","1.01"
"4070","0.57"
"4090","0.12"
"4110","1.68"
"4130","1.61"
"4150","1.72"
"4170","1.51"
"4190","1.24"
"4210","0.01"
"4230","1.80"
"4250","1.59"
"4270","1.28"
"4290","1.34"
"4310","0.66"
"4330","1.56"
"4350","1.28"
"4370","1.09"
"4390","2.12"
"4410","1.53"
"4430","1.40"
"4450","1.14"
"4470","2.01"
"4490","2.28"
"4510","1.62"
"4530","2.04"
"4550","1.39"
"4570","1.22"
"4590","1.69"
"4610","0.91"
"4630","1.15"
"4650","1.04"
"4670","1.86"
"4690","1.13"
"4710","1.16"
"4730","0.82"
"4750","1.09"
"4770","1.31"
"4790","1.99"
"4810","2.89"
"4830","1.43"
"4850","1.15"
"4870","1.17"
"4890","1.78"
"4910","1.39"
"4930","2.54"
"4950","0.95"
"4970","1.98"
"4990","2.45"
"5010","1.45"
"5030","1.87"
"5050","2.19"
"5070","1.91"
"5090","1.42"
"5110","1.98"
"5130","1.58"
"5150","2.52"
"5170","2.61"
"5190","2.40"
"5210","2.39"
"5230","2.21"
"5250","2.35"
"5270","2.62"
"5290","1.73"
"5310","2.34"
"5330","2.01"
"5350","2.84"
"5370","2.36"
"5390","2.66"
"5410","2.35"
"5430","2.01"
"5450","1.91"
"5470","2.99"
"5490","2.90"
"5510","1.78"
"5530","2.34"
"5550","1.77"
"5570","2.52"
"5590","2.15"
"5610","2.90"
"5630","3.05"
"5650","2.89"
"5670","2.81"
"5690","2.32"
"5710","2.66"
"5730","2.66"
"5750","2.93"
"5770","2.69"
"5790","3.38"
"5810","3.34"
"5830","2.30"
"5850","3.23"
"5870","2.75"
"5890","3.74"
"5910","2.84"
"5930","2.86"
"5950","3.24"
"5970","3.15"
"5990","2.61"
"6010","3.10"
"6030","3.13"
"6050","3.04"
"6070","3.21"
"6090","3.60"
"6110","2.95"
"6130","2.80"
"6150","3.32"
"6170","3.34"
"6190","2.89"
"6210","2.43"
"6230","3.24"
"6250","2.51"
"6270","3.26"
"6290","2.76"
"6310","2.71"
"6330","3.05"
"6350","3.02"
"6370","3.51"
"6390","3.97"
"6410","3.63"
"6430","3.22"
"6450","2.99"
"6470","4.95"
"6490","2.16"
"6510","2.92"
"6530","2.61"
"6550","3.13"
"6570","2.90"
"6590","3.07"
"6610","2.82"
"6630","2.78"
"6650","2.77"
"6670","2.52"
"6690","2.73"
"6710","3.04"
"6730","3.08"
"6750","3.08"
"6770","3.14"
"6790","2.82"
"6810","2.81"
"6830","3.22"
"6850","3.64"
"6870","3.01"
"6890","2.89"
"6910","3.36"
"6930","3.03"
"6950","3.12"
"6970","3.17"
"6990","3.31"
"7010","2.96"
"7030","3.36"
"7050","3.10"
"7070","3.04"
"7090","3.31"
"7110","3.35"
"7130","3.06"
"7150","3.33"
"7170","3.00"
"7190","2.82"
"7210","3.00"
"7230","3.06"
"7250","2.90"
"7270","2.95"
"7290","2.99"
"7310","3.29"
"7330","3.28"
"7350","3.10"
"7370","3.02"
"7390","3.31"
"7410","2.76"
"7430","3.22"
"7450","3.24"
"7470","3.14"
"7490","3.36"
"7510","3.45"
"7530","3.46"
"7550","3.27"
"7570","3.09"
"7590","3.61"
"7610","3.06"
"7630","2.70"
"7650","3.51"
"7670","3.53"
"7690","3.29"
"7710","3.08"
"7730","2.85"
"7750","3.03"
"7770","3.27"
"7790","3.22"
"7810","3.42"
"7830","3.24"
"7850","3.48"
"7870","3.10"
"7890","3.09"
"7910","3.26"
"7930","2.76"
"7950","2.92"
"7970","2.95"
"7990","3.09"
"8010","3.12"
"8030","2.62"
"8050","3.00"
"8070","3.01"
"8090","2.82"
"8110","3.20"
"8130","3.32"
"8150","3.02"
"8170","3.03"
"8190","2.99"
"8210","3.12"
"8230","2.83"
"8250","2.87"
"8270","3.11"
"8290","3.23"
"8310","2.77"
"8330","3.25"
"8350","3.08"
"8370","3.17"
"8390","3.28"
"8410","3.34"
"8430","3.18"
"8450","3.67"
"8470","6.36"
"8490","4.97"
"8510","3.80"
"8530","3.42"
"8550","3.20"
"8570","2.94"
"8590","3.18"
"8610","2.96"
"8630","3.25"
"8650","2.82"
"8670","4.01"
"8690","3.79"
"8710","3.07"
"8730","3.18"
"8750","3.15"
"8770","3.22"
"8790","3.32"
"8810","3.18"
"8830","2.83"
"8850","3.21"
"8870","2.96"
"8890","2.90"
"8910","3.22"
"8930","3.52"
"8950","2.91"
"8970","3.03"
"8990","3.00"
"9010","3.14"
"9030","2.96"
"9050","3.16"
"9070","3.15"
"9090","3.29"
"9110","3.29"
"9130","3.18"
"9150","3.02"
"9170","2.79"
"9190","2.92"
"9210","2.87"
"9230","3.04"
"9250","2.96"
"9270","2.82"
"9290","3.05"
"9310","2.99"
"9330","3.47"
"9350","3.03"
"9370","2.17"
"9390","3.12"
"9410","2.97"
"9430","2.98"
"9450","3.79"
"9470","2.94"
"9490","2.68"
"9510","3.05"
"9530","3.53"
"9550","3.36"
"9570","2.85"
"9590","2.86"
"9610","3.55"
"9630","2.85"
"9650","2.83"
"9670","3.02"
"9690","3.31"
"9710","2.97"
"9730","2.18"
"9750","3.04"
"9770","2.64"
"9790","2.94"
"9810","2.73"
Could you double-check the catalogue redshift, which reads 0.290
